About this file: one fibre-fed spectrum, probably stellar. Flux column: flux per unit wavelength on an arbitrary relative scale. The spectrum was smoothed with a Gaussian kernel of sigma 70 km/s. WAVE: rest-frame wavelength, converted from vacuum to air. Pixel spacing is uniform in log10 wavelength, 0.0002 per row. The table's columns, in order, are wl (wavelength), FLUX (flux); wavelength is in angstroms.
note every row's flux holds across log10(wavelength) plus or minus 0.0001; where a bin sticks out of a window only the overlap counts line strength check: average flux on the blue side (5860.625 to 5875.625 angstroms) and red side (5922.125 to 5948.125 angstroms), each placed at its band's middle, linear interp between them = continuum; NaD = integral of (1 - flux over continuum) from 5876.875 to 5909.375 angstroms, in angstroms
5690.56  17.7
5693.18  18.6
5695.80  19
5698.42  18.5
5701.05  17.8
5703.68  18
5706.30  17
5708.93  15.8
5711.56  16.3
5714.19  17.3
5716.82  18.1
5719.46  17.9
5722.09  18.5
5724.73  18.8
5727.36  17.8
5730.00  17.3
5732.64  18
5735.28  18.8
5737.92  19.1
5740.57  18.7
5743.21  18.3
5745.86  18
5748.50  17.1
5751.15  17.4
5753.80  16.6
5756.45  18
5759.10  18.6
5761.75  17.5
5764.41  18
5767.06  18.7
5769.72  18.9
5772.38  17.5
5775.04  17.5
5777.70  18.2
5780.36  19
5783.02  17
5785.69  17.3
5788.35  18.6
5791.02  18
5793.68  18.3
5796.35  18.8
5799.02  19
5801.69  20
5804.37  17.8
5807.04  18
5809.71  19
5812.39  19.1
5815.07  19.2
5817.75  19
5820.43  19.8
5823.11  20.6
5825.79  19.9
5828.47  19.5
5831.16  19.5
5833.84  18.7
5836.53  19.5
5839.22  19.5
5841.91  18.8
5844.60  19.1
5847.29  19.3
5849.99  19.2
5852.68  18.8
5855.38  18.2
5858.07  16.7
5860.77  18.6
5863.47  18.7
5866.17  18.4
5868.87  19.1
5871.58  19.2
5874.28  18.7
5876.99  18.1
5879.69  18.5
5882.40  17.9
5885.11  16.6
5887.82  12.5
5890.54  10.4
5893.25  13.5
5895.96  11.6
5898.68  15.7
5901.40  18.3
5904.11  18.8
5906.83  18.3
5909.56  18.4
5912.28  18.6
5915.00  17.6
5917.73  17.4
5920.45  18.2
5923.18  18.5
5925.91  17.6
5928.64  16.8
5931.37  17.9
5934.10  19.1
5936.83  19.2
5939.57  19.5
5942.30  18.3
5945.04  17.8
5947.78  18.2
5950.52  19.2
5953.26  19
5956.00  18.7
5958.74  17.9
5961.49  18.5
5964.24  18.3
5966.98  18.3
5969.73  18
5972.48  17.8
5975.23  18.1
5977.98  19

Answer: 4.8 angstroms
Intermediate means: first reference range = 18.8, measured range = 15.9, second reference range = 18.3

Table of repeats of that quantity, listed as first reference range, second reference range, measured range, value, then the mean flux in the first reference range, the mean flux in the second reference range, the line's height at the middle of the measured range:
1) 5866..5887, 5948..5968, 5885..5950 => 4.6 angstroms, 18.2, 18.5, 18.4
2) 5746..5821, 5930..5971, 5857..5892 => 2.3 angstroms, 18.3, 18.5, 18.4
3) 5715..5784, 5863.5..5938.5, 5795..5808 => -0.7 angstroms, 18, 17.3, 17.8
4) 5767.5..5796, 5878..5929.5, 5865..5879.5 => -1.5 angstroms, 18.1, 16.6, 17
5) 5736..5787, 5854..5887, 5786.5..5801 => -0.4 angstroms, 18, 18.1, 18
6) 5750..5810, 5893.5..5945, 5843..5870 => -1.1 angstroms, 18.2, 17.7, 17.9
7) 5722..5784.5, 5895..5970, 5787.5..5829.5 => -2.3 angstroms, 18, 18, 18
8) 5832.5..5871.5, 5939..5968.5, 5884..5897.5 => 4.2 angstroms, 18.8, 18.5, 18.7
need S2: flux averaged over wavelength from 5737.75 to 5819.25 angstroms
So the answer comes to 18.3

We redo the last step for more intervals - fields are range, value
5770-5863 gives 18.7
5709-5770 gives 17.9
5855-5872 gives 18.4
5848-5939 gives 17.5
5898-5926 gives 18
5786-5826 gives 18.9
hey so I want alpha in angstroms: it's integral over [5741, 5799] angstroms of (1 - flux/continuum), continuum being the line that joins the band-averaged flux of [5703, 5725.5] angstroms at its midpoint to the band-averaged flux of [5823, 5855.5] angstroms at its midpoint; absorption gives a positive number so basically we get 0.87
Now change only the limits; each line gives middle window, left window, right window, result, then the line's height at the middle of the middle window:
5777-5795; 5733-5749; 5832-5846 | 0.6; 18.7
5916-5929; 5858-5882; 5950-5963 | 0.6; 18.6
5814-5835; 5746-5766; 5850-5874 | -1.5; 18.2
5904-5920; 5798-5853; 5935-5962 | 0.6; 18.8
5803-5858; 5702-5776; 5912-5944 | -3.2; 18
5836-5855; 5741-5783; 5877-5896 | -3.8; 15.9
